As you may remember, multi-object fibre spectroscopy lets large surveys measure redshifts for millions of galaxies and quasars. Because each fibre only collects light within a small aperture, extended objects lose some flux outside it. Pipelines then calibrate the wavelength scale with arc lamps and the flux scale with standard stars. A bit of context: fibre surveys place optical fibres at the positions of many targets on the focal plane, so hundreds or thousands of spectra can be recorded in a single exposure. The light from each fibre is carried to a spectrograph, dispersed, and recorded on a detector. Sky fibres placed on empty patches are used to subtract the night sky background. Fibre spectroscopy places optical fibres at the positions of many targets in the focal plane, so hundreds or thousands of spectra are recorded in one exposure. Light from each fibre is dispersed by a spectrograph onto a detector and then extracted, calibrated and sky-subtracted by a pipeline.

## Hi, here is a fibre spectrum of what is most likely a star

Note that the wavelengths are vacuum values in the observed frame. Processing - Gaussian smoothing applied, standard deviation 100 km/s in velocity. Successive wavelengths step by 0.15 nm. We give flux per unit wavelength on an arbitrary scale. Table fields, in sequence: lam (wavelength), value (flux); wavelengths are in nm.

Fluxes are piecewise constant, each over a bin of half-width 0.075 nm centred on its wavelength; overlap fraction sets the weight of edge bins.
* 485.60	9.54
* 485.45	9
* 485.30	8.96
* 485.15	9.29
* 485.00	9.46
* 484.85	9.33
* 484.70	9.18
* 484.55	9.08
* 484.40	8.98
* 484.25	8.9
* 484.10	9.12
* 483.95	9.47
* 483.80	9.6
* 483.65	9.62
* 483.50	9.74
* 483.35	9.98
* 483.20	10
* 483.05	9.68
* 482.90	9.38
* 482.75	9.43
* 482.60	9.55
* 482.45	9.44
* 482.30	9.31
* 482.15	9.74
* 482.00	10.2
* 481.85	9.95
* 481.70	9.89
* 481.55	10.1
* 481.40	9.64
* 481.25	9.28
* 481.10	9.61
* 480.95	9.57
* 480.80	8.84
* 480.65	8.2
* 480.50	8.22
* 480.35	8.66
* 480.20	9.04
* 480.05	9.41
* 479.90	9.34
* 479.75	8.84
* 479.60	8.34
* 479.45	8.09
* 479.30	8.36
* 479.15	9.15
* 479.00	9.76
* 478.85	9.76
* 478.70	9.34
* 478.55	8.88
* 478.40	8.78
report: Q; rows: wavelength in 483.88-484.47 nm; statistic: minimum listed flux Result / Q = 8.9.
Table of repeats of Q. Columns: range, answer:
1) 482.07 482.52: 9.31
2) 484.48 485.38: 8.96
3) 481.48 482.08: 9.89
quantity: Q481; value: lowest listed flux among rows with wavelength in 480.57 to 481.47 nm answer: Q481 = 8.2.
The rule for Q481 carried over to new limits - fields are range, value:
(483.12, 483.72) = 9.62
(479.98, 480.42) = 8.66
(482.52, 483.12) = 9.38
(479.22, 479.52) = 8.09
